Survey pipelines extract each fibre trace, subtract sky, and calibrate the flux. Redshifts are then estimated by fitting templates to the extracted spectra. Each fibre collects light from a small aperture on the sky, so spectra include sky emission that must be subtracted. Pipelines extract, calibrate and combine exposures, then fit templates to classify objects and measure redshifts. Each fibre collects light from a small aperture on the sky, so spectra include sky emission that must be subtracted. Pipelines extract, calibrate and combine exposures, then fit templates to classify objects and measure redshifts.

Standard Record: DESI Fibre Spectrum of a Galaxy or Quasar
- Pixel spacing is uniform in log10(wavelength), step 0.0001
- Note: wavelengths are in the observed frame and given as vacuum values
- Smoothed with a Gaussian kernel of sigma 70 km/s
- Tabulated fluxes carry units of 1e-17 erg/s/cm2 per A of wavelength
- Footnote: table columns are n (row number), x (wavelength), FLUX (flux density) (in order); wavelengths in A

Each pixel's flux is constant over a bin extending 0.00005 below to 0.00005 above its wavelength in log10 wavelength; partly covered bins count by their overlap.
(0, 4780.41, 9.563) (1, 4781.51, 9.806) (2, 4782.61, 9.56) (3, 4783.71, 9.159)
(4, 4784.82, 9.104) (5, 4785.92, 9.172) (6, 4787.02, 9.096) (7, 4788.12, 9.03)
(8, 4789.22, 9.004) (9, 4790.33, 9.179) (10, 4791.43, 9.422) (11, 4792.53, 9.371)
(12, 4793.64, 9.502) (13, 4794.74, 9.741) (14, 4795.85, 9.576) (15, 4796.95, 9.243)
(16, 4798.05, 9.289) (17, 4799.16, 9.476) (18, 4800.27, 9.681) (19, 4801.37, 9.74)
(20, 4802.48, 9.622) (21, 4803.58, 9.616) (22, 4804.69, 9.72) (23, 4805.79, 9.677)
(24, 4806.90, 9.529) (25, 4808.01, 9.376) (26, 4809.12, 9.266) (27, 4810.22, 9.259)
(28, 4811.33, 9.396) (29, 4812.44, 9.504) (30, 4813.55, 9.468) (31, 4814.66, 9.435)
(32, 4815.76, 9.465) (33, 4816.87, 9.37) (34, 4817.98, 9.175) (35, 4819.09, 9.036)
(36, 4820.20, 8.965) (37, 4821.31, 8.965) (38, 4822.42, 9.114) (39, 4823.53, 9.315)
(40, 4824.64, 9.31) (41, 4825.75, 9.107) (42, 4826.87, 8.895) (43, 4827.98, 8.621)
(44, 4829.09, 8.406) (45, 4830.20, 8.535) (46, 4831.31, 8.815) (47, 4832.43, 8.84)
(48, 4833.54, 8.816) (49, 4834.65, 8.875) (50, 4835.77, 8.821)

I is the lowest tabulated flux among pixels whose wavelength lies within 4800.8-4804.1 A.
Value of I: 9.616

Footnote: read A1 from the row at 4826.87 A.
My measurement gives 8.895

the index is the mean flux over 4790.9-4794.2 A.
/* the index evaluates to 9.44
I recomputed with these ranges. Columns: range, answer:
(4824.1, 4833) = 8.406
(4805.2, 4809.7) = 9.266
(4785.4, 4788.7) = 9.03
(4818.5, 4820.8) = 8.965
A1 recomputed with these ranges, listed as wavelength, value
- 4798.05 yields 9.289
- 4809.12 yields 9.266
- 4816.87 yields 9.37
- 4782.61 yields 9.56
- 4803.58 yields 9.616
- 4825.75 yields 9.107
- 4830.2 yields 8.535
